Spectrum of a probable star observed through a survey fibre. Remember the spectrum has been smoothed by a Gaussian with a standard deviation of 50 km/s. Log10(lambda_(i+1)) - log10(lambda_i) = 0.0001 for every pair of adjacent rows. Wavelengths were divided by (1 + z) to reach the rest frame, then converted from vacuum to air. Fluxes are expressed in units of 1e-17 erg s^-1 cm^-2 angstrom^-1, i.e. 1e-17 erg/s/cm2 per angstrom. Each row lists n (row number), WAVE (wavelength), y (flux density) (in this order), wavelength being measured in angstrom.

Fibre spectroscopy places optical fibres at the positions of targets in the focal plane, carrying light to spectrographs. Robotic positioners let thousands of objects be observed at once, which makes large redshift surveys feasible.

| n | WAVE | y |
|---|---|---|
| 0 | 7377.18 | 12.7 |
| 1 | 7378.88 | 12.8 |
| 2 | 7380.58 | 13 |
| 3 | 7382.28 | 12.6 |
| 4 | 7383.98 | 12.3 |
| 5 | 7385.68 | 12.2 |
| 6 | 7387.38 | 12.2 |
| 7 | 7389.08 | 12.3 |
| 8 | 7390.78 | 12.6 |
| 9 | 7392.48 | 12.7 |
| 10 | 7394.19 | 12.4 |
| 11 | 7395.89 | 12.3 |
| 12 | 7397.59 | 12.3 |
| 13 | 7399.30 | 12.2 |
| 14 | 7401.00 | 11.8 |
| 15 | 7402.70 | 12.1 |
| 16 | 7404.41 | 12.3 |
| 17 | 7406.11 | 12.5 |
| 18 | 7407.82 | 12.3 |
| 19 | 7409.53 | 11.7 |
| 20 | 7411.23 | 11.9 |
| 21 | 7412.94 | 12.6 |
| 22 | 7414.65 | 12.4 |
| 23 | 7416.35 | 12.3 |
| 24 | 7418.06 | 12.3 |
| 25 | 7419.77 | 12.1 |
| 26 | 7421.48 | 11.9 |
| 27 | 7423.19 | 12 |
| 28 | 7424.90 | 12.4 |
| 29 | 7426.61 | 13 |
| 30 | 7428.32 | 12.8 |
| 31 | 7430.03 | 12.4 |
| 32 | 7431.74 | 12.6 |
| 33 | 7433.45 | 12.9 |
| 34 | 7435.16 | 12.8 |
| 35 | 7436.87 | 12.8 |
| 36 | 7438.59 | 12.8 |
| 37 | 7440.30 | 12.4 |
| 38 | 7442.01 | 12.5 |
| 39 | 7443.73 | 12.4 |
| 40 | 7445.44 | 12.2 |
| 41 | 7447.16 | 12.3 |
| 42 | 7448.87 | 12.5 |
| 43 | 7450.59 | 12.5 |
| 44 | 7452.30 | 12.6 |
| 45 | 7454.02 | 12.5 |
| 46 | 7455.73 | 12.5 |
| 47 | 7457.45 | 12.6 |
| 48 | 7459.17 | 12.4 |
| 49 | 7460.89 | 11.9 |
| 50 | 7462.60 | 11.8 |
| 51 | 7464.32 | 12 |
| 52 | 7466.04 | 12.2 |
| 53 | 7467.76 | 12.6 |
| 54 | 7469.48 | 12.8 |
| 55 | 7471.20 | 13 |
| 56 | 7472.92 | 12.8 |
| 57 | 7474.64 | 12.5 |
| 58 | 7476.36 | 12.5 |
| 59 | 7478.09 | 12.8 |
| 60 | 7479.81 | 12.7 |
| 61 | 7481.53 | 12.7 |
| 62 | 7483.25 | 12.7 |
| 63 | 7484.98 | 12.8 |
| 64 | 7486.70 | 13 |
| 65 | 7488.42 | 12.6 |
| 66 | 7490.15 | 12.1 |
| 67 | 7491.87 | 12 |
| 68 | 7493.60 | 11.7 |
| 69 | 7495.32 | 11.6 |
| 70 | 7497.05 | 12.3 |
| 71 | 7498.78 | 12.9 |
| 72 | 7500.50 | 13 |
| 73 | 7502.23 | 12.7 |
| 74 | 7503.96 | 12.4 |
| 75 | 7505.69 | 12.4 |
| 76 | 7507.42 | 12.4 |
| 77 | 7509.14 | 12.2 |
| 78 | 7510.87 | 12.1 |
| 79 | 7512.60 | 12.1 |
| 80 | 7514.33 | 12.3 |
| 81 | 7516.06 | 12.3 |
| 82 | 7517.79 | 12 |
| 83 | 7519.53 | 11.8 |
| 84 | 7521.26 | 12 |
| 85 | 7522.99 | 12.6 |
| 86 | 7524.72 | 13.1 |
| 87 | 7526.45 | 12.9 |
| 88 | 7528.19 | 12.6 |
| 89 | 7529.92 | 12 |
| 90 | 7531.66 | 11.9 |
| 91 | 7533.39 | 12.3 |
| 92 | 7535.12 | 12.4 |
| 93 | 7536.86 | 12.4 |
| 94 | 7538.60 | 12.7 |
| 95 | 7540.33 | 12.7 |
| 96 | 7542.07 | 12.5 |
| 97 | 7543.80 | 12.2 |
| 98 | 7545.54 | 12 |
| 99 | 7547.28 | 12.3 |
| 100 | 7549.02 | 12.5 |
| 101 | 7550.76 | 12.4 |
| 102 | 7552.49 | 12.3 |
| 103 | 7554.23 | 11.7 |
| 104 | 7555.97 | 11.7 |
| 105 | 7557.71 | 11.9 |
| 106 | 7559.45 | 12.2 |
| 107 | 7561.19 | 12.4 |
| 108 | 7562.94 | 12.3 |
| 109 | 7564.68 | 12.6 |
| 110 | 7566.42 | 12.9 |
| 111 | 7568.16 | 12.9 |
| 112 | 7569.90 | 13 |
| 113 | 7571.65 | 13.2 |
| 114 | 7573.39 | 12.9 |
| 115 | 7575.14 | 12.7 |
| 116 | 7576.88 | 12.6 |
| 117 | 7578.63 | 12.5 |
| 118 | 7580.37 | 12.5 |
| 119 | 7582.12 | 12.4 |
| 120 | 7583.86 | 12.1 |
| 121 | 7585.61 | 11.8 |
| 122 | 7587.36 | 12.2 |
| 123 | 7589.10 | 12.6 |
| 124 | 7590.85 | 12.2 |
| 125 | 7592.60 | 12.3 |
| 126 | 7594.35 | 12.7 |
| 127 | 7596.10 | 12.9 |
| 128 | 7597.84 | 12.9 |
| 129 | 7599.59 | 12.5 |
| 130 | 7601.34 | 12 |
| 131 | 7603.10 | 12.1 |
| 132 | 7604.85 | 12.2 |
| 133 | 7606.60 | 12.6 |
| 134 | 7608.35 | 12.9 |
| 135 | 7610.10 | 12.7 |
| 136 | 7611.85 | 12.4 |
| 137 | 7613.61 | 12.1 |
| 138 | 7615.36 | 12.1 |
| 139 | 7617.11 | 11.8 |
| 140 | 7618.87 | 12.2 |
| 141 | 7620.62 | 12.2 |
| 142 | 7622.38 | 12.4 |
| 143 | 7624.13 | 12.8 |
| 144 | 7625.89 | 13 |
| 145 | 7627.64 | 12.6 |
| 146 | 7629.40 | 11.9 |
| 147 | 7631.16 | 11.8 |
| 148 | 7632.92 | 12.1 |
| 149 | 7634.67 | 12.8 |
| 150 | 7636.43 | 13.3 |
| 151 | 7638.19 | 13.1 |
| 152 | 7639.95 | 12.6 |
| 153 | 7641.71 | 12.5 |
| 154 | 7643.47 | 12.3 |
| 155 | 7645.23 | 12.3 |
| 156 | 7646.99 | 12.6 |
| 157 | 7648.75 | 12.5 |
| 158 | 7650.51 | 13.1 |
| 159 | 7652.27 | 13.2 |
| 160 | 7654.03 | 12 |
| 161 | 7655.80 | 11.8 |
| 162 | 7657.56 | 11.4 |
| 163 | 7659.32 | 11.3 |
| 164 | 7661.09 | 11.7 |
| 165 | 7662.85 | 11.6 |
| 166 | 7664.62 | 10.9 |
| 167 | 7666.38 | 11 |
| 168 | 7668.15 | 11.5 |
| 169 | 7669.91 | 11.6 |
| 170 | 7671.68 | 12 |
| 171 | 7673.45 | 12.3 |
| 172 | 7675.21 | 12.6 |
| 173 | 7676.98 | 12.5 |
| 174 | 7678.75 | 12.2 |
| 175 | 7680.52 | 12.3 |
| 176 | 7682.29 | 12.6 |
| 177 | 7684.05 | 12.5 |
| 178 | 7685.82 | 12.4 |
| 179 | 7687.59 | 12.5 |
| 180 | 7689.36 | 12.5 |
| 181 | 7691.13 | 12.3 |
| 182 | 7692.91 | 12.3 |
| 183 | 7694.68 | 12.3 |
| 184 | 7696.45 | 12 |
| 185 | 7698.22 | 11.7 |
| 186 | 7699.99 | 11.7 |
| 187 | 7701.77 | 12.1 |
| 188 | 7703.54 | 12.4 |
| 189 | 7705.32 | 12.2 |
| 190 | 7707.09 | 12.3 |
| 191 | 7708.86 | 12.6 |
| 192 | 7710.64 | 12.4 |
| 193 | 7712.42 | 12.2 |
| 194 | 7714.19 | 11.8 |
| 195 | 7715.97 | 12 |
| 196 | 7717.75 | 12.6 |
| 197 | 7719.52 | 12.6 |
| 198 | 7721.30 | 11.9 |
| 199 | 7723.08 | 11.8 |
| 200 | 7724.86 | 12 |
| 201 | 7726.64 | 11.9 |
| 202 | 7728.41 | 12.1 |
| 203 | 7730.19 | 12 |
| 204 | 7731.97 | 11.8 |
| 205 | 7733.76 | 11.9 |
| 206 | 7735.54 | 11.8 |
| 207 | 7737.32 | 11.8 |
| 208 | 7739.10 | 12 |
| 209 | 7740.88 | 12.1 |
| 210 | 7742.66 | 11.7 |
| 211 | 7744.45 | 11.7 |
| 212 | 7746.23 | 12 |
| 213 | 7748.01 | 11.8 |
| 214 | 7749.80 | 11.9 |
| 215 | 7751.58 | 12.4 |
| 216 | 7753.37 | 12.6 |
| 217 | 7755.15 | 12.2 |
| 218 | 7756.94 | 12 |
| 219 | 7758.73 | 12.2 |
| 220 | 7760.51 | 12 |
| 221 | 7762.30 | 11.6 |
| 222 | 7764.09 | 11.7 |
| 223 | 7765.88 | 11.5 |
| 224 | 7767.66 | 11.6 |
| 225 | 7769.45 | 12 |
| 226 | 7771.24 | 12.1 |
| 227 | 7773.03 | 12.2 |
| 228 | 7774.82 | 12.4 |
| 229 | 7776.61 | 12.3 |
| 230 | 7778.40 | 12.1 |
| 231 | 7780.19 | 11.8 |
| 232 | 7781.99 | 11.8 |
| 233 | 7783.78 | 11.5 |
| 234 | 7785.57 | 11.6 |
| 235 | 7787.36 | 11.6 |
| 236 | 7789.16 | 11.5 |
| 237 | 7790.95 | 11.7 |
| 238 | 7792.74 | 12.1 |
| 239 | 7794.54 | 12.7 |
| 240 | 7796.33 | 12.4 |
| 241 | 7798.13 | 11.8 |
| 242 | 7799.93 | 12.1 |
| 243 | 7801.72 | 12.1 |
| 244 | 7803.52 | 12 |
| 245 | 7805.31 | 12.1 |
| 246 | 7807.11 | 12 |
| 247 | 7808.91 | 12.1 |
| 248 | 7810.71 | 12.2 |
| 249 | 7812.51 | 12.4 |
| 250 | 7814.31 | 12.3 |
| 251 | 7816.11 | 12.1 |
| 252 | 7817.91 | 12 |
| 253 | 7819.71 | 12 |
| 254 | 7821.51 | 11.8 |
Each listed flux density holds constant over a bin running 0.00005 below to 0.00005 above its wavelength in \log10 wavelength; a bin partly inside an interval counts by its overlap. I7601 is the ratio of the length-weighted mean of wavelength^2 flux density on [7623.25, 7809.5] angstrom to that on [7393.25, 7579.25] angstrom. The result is 1.04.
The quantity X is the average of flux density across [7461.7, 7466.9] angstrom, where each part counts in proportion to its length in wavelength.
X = 12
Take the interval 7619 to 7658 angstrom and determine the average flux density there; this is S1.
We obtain 12.5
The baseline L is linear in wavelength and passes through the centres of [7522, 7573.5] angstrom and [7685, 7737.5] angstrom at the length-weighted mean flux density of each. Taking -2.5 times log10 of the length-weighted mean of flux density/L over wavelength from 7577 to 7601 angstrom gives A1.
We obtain -0.01 mag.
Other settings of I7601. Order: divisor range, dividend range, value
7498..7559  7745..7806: 1.04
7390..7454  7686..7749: 1.05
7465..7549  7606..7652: 1.04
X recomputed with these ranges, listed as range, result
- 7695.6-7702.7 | 11.9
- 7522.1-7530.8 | 12.6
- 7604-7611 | 12.6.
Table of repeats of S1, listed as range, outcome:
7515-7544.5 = 12.4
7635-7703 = 12.2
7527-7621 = 12.4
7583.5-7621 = 12.3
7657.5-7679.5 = 11.7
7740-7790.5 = 11.9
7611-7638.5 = 12.4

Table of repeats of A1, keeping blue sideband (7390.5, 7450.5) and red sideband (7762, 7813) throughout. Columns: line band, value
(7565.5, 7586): -0.038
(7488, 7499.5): 0.014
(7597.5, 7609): -0.022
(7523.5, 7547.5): -0.016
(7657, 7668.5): 0.072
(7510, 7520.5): 0.016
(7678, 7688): -0.030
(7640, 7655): -0.038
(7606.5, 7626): -0.022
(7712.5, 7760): 0.000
